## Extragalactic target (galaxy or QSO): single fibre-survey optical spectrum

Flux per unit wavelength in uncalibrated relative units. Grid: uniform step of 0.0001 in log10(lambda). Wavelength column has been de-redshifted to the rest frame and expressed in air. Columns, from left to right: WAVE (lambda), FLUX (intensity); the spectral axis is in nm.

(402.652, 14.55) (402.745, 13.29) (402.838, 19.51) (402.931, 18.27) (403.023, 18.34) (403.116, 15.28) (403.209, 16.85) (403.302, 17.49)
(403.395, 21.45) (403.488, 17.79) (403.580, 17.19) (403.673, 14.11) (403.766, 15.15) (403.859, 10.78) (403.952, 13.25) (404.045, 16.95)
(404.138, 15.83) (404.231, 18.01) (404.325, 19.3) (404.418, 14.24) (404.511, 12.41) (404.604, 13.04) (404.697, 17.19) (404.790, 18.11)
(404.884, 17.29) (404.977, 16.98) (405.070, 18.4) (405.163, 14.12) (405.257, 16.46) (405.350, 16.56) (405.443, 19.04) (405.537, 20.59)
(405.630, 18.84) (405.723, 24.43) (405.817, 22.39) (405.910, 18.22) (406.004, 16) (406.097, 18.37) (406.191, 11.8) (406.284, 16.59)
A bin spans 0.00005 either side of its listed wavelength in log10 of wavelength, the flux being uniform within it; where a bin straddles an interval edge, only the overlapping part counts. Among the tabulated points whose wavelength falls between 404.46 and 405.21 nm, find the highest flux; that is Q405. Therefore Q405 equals 18.4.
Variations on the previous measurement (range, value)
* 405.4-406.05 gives 24.43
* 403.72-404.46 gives 19.3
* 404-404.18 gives 16.95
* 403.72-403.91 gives 15.15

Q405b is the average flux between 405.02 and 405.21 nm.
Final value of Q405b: 16.3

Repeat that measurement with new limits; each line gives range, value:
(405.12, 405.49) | 16.6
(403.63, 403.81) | 14.6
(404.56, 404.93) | 16.4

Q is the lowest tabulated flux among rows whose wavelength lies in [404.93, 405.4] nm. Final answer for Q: 14.12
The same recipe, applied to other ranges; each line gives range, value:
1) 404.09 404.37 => 15.83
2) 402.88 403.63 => 15.28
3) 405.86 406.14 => 16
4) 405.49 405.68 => 18.84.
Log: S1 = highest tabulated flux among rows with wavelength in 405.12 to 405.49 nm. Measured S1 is 19.04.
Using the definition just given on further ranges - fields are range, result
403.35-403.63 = 21.45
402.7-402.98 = 19.51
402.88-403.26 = 18.34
